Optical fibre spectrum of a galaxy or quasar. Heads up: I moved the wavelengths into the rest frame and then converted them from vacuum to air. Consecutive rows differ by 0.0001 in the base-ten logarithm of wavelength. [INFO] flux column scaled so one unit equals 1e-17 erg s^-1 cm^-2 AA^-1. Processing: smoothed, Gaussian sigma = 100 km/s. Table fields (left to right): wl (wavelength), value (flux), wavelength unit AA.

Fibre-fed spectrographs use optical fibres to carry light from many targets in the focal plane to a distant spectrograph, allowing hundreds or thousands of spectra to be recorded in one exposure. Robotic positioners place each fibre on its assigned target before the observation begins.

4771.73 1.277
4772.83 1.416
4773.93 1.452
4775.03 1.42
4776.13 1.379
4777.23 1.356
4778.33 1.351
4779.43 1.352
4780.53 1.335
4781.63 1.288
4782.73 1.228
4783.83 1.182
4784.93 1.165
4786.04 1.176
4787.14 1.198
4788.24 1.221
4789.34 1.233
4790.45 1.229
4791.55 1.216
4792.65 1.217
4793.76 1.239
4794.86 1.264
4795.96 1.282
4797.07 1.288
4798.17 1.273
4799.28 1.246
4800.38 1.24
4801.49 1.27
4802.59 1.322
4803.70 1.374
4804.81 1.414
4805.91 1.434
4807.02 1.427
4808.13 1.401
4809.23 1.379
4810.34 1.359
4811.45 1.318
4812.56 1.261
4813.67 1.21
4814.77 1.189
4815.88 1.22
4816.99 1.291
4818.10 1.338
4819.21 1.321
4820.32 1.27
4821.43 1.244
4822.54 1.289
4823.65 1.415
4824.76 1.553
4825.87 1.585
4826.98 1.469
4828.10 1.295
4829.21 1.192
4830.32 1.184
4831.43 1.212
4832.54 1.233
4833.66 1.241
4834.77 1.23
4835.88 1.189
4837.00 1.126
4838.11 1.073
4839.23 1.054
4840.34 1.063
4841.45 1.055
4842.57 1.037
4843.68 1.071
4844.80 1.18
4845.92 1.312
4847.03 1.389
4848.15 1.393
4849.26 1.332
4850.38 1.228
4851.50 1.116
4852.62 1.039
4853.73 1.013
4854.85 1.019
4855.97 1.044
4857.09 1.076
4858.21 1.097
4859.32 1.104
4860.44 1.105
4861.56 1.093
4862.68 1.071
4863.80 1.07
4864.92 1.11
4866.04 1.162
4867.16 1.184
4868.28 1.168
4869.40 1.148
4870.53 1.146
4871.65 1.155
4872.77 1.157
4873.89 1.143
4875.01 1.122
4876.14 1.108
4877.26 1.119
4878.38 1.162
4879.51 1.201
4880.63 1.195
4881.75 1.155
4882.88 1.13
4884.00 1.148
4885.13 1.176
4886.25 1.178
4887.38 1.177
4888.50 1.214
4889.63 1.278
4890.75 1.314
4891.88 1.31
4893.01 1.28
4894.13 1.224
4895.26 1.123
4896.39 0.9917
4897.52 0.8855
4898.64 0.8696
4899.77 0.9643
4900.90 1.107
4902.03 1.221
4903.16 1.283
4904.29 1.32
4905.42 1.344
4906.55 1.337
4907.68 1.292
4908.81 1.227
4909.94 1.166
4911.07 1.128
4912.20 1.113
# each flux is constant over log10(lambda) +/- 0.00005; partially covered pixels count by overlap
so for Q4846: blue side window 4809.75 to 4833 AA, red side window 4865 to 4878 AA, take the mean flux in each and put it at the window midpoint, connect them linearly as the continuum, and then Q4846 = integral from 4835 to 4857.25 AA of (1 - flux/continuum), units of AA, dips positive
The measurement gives 1.5 AA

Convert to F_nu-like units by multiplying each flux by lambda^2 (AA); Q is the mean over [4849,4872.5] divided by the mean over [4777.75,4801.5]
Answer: 0.9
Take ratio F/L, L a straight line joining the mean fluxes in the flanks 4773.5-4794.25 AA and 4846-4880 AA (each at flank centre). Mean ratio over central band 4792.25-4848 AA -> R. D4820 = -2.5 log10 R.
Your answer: -0.05 mag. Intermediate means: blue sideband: 1.27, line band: 1.27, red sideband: 1.14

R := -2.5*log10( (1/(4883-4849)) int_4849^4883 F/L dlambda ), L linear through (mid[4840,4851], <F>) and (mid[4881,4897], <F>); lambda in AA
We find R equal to 0.07 mag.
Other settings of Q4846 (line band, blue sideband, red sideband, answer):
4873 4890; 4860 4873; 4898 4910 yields -0.2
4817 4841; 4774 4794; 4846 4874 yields -1.4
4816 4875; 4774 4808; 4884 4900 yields 1.0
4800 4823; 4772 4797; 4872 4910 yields -1.1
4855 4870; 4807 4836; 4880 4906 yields 1.5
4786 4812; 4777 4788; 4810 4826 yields -0.2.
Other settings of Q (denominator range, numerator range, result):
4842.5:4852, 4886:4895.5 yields 1.02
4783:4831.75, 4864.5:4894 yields 0.94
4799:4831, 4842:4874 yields 0.88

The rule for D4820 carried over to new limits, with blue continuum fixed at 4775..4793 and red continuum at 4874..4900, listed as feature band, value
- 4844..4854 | -0.03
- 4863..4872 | 0.03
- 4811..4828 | -0.09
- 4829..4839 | 0.02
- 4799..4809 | -0.09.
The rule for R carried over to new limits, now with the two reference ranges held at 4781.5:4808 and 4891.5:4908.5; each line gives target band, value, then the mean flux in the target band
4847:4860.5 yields 0.07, 1.14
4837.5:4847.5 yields 0.08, 1.14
